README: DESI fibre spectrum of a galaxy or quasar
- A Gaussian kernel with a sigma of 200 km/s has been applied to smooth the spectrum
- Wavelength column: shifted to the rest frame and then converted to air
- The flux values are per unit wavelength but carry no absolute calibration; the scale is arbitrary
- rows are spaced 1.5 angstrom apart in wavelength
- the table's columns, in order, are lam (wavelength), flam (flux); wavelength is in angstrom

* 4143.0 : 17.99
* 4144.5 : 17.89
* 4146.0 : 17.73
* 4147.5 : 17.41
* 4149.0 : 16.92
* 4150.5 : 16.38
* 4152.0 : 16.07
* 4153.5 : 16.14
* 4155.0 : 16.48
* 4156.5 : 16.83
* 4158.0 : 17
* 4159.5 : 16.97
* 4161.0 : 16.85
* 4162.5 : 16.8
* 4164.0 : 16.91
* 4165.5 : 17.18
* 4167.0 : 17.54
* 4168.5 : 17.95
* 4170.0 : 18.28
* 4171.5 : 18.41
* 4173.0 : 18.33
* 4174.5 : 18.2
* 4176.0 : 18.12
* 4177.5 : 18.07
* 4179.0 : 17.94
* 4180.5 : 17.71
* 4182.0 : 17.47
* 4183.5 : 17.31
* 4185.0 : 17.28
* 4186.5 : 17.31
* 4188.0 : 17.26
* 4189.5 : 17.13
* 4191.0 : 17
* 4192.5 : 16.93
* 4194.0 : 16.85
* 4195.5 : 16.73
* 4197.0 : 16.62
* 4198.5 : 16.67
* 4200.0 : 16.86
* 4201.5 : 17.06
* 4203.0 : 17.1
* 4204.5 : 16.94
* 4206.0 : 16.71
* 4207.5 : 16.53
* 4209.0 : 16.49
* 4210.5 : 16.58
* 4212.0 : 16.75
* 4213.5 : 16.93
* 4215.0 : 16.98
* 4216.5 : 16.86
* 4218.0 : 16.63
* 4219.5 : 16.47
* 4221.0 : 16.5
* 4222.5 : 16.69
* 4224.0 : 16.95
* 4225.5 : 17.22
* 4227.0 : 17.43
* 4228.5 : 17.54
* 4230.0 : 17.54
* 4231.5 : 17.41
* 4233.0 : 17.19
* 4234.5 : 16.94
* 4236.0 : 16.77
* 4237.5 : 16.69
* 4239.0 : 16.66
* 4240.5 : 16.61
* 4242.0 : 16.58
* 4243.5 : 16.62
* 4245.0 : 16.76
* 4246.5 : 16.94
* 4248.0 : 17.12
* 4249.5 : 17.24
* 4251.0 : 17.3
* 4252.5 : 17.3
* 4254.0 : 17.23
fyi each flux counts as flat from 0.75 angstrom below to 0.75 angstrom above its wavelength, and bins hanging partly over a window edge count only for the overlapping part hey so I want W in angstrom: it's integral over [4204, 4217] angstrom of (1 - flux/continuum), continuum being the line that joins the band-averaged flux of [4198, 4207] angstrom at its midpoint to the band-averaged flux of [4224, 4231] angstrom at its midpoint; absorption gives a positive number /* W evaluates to 0.2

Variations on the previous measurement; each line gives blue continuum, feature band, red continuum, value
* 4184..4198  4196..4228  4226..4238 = 0.6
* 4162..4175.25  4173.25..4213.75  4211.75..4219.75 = 0.2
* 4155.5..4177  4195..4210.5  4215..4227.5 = 0.3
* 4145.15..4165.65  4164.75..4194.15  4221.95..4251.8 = -1.3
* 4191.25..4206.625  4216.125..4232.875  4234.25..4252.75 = -0.2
